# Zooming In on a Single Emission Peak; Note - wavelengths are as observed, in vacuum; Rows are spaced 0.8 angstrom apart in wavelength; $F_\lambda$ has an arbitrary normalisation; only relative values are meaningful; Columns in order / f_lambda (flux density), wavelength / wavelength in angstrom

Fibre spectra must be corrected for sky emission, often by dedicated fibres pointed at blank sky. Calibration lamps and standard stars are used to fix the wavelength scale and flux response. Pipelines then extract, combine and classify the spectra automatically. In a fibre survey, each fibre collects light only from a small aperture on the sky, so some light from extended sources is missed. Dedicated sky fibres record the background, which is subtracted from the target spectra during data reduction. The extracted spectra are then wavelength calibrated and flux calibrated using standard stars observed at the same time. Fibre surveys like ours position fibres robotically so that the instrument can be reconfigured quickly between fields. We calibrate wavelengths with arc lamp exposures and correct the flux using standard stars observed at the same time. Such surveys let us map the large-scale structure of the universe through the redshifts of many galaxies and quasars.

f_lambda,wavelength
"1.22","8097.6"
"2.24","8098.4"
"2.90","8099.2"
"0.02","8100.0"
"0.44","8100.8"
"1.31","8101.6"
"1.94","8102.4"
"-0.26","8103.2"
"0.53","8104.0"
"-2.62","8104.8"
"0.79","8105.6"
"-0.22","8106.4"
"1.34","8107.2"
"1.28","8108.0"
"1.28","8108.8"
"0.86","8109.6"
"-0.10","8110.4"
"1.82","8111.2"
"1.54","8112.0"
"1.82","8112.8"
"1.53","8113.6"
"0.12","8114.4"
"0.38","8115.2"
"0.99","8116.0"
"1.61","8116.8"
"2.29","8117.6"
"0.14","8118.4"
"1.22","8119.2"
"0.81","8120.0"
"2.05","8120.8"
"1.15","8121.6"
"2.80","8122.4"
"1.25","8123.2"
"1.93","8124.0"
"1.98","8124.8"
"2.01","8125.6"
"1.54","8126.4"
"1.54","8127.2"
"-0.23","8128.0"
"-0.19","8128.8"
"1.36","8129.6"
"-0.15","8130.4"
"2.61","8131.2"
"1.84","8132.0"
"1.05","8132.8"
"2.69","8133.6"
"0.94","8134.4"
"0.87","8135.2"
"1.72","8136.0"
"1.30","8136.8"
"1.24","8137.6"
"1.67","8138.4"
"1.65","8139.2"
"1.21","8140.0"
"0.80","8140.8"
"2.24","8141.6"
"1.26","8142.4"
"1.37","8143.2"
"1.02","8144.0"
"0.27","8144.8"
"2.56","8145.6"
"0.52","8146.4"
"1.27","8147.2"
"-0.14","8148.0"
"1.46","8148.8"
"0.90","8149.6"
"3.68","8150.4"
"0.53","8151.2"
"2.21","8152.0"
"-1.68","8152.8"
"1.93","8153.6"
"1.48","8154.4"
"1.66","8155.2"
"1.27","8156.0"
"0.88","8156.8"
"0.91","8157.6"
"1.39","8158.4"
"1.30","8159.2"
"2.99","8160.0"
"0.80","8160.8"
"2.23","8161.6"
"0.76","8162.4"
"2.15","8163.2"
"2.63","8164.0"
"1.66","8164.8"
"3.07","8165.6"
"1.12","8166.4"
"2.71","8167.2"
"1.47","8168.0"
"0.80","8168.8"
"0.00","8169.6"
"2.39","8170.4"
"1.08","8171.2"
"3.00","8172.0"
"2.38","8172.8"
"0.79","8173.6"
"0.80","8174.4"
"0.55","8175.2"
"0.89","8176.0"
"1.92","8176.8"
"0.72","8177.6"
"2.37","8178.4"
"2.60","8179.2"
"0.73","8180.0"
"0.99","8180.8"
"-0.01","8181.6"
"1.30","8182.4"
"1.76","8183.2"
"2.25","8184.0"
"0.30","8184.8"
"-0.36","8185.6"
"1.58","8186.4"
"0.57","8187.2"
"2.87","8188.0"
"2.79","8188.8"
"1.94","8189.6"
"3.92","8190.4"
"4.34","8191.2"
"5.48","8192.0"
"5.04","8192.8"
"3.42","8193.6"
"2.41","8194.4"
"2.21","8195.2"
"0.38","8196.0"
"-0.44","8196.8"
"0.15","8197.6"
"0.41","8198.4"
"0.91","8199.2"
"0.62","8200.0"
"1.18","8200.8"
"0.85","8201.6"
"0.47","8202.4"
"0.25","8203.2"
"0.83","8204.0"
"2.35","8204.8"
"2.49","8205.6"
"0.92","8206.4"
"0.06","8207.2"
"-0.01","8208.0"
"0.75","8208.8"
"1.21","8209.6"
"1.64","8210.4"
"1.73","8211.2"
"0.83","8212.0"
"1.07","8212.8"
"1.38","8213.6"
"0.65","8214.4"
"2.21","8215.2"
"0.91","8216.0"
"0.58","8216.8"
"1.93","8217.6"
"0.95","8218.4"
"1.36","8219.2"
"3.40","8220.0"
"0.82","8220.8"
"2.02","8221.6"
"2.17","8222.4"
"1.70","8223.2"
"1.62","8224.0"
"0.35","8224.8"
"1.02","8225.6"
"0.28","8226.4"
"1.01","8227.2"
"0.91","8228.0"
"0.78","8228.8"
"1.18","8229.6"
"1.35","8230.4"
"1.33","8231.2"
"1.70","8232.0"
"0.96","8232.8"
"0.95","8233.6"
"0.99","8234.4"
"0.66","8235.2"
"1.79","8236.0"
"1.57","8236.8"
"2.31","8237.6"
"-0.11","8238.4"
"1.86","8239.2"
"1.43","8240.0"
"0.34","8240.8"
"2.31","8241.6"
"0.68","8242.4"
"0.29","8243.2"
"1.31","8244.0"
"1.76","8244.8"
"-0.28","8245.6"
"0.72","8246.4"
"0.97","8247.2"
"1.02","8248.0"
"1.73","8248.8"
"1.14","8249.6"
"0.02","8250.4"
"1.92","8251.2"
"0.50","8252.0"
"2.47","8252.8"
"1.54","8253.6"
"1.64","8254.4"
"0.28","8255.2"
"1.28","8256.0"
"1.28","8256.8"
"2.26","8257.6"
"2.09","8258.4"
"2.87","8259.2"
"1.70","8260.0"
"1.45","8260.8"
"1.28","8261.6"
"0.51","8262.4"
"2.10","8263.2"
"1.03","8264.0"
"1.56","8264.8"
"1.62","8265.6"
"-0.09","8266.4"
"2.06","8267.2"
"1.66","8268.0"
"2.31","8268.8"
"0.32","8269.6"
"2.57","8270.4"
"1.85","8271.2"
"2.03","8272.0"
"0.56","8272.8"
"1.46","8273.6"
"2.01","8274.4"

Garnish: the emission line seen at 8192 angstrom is H-gamma 4340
